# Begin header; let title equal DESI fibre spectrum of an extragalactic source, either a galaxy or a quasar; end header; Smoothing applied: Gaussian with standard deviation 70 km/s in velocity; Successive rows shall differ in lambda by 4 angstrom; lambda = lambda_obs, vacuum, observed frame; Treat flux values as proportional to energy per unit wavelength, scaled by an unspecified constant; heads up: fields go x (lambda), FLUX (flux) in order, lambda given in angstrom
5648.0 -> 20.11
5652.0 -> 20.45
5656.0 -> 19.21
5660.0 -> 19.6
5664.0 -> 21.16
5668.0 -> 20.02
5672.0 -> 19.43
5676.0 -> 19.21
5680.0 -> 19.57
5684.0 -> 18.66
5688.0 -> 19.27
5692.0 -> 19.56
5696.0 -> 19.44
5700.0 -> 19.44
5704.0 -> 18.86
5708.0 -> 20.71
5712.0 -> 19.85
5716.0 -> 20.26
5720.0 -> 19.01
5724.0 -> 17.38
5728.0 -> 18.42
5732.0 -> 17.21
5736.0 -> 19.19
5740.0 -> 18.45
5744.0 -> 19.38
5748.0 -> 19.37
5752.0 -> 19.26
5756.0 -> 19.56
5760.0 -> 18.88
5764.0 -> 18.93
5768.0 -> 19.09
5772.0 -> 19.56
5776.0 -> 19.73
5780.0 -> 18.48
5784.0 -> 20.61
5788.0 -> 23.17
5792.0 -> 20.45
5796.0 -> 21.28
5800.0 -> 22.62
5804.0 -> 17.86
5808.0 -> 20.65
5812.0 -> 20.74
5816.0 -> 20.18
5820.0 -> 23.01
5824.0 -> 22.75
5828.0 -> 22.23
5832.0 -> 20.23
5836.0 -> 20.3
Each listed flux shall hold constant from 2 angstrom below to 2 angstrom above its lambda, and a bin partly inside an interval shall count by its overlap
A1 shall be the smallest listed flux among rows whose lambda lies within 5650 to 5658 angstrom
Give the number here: 19.21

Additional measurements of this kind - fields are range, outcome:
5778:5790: 18.48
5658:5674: 19.43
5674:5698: 18.66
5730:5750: 17.21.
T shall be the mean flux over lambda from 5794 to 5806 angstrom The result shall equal 20.6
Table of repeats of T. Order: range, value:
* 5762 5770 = 19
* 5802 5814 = 19.8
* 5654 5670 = 20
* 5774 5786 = 19.6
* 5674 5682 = 19.4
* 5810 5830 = 21.8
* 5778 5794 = 20.7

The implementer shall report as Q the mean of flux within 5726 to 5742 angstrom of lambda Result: 18.3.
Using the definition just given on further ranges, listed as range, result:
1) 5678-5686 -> 19.1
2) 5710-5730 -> 19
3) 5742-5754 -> 19.3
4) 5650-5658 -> 19.8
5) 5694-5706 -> 19.2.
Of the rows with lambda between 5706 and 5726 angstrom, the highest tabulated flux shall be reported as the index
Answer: 20.71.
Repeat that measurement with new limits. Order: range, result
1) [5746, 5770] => 19.56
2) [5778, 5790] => 23.17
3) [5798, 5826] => 23.01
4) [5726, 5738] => 19.19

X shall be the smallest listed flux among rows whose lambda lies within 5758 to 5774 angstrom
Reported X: 18.88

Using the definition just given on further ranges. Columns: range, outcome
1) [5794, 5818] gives 17.86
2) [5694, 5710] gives 18.86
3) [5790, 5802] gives 20.45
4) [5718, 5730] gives 17.38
